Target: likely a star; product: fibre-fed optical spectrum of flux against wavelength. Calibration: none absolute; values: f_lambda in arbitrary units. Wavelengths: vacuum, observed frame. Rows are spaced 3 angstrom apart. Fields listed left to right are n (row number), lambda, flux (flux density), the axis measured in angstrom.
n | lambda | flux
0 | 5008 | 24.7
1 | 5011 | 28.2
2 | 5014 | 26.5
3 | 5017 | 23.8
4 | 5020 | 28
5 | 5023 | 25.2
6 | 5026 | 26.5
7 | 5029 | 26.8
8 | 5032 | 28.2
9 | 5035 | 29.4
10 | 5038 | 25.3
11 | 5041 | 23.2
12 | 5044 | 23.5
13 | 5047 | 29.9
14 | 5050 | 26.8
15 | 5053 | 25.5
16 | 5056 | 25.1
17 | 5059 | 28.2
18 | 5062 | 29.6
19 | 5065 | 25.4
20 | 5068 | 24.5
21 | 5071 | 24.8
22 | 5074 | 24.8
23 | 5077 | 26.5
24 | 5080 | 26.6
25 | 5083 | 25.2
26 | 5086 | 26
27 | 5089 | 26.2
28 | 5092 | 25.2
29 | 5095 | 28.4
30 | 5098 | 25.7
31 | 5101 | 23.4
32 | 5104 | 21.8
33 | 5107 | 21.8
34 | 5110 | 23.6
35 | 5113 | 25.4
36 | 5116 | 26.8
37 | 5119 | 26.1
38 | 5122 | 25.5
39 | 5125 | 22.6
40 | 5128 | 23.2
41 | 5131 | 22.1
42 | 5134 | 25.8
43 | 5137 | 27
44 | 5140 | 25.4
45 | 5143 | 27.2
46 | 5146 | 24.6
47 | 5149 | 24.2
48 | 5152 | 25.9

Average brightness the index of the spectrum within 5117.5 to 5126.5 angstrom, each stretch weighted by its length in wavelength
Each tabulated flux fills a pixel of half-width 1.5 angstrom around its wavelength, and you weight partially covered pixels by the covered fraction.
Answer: 24.7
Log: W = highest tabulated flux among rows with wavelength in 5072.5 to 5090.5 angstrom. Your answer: 26.6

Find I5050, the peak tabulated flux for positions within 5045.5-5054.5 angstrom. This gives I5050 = 29.9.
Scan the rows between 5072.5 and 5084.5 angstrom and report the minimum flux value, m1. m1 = 24.8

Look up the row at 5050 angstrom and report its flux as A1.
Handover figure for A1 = 26.8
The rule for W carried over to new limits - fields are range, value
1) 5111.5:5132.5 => 26.8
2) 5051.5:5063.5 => 29.6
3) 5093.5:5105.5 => 28.4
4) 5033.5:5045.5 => 29.4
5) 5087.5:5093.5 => 26.2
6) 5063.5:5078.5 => 26.5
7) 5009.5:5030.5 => 28.2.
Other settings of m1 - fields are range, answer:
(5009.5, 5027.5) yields 23.8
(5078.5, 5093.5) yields 25.2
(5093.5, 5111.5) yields 21.8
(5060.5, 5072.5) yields 24.5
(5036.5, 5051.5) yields 23.2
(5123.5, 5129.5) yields 22.6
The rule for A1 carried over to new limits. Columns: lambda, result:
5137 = 27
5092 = 25.2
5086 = 26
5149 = 24.2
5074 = 24.8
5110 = 23.6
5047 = 29.9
